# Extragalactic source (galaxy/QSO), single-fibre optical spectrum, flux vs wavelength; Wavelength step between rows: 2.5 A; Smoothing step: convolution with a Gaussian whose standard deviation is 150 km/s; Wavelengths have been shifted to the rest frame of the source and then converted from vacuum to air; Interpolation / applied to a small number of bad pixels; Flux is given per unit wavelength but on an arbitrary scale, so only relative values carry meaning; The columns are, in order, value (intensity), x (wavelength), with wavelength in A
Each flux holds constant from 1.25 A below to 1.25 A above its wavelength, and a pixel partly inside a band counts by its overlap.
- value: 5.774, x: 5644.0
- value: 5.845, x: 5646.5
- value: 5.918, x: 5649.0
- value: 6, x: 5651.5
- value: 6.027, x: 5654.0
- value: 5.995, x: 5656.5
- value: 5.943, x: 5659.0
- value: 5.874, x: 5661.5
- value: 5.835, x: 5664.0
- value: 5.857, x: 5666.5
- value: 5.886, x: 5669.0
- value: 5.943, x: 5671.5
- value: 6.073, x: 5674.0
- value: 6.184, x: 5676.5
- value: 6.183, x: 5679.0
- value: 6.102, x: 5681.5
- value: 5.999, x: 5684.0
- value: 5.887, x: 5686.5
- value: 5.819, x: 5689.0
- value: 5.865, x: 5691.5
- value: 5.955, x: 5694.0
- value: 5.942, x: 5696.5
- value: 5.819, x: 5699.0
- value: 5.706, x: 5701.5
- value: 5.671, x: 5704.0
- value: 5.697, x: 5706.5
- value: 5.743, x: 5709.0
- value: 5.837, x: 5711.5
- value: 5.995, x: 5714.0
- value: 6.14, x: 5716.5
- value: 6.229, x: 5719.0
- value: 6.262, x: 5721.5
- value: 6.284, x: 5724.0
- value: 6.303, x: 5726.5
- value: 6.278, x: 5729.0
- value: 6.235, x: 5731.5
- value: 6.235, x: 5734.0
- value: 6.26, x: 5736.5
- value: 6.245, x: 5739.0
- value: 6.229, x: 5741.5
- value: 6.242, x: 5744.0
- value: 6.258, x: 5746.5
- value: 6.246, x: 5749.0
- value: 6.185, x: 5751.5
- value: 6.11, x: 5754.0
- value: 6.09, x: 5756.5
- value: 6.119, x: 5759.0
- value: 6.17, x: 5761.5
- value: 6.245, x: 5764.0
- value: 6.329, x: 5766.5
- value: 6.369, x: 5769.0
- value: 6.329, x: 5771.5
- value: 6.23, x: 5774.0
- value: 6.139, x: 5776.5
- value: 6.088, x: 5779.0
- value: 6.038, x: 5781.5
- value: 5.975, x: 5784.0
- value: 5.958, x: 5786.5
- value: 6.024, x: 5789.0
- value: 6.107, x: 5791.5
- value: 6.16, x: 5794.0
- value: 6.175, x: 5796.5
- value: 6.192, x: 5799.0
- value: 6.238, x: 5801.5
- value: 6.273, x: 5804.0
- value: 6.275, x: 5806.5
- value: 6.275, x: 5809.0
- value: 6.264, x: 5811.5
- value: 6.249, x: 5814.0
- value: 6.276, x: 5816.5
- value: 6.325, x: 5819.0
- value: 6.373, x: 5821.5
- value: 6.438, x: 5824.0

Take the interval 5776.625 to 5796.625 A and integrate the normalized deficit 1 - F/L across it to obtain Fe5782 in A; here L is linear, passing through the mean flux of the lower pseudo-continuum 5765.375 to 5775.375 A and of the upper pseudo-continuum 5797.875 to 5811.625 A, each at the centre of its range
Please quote 0.7 A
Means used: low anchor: 6.31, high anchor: 6.25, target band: 6.06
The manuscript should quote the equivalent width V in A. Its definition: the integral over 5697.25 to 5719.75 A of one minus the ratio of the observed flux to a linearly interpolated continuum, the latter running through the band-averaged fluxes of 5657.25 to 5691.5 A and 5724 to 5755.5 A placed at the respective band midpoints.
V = 0.9 A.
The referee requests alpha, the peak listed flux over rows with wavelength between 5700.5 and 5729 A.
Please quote 6.303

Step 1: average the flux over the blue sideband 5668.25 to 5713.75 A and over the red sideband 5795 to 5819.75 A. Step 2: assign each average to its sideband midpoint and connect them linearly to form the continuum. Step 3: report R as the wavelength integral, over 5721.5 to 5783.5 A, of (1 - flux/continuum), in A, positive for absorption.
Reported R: -1.3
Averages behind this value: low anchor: 5.91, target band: 6.22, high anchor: 6.25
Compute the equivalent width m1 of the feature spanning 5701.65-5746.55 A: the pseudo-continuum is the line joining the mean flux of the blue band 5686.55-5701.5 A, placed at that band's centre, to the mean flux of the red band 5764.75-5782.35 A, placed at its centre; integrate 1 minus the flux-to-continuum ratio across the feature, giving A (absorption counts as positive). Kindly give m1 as -0.8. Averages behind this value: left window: 5.87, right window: 6.22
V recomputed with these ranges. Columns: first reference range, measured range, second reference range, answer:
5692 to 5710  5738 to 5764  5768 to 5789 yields -0.8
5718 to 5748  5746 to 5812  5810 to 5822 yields 1.0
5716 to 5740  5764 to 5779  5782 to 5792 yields -0.5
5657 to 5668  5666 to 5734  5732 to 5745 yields 0.7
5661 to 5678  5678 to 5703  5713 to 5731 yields 0.6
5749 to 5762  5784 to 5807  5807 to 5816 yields 0.3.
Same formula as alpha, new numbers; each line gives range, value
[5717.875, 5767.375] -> 6.329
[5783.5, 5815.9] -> 6.275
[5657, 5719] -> 6.229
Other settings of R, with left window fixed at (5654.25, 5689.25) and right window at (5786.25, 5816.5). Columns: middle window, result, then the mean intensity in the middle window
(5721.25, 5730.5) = -0.33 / 6.28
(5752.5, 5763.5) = -0.02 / 6.13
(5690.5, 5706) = 0.52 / 5.82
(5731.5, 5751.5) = -0.48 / 6.24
